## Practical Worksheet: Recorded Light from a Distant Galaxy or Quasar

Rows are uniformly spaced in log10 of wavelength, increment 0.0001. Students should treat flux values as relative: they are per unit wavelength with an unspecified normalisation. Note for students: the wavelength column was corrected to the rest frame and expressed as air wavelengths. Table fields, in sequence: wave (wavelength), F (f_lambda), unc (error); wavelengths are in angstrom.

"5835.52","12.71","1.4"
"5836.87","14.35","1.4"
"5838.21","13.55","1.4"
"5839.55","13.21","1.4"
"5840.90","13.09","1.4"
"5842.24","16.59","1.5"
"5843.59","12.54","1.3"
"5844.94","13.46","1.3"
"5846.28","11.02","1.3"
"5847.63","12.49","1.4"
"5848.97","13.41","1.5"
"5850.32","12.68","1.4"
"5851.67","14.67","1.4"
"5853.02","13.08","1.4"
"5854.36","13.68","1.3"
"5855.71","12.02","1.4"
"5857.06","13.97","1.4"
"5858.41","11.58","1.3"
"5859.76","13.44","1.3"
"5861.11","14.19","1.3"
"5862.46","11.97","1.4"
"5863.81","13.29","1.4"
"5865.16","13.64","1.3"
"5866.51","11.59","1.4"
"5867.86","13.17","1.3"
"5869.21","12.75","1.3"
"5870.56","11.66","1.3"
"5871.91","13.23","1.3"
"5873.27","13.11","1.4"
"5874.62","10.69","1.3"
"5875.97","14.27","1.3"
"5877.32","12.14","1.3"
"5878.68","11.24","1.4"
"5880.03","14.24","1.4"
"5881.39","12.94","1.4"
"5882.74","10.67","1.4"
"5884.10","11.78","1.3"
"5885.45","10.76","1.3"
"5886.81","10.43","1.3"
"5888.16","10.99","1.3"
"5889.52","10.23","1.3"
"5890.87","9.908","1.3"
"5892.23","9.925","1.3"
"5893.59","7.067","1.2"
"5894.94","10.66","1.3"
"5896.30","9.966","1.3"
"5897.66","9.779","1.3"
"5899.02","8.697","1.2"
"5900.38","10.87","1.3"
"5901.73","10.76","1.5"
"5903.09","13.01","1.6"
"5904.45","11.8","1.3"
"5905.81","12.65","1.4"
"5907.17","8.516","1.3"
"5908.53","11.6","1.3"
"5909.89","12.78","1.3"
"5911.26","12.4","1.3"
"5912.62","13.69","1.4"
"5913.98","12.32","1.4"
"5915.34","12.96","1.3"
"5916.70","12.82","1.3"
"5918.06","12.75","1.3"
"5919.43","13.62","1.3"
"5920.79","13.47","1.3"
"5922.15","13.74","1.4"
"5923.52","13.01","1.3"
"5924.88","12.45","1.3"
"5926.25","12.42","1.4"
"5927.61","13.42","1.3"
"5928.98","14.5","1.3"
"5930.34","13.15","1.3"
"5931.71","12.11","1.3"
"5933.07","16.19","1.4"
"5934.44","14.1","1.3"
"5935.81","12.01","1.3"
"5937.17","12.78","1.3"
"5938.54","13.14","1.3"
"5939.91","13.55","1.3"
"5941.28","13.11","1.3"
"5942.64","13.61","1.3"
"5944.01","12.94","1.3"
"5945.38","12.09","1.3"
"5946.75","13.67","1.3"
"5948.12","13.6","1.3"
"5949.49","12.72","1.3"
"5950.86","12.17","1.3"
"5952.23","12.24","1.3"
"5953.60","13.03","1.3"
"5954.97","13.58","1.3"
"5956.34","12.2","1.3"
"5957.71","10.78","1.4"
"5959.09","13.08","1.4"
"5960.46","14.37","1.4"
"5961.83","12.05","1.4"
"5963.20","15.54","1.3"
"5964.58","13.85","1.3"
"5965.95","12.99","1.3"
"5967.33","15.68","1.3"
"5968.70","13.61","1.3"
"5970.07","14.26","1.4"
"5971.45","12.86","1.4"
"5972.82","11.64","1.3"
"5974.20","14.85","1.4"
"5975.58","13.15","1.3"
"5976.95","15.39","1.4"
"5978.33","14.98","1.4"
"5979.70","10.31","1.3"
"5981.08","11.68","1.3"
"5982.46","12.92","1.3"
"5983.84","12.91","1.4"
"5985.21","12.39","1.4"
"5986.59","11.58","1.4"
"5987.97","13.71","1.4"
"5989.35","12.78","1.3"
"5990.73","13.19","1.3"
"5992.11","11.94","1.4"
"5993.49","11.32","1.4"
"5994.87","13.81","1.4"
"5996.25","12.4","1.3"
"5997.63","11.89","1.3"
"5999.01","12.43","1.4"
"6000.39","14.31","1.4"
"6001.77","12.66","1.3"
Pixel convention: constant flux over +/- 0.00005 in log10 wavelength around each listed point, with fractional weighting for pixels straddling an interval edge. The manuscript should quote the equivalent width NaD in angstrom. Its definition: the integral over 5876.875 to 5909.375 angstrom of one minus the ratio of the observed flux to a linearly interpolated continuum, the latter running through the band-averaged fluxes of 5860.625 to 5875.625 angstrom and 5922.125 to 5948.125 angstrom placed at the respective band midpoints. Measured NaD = 5.1 angstrom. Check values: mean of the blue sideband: 12.7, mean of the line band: 10.9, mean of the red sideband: 13.3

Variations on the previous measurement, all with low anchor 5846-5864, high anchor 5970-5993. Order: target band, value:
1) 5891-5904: 2.9 angstrom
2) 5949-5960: 0.4 angstrom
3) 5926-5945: -0.6 angstrom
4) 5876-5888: 1.0 angstrom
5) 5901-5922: 1.0 angstrom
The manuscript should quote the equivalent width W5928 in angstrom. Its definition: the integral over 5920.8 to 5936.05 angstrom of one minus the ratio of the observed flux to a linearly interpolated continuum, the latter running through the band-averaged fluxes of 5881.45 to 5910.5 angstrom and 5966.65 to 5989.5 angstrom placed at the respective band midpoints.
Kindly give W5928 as -2.3 angstrom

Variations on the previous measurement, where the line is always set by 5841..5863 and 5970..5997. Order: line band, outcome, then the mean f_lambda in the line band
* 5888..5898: 2.5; 9.75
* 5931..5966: -0.5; 13.1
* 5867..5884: 0.8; 12.5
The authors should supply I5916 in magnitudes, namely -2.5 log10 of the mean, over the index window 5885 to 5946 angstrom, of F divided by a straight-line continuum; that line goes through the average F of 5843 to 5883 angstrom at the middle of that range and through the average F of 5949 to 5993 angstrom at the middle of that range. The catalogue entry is 0.074 mag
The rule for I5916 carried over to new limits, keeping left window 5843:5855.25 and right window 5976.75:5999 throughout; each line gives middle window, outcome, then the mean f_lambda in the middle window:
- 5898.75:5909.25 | 0.160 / 11.1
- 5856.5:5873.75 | 0.006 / 12.9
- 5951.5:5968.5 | -0.049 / 13.3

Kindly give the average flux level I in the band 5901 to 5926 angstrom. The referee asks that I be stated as 12.5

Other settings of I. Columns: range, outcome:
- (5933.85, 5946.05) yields 13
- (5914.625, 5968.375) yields 13.2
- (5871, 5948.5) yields 12.2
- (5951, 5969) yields 13.3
